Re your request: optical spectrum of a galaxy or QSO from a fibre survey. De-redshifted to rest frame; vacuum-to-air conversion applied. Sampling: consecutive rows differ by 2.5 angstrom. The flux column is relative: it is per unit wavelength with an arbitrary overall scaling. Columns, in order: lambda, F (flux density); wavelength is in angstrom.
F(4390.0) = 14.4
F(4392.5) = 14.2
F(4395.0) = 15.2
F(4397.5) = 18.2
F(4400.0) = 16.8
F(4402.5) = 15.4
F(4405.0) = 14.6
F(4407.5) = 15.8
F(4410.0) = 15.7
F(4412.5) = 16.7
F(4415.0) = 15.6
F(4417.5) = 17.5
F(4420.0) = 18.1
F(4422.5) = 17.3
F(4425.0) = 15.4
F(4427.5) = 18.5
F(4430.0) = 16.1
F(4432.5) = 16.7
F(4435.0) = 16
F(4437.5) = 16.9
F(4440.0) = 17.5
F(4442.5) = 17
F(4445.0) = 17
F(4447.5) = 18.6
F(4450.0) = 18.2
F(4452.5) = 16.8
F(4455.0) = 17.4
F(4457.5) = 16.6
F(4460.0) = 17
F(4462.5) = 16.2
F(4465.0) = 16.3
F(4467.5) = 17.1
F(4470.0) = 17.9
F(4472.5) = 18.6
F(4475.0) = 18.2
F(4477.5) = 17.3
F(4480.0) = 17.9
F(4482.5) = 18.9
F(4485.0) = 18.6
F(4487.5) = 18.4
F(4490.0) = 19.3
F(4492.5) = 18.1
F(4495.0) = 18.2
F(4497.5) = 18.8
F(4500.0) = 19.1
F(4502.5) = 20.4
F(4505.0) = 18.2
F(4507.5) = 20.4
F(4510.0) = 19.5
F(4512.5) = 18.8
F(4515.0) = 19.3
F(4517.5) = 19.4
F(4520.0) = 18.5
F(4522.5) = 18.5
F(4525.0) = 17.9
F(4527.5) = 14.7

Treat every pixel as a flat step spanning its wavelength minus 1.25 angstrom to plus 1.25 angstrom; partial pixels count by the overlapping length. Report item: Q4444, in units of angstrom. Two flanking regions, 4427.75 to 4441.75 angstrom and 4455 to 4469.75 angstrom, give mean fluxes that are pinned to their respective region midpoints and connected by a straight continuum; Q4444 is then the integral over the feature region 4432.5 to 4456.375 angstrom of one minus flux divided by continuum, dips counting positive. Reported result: -0.6 angstrom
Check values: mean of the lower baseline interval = 16.8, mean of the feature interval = 17.2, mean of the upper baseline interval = 16.8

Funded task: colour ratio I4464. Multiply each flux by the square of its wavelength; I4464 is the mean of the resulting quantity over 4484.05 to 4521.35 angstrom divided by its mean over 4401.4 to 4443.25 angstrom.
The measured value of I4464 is 1.19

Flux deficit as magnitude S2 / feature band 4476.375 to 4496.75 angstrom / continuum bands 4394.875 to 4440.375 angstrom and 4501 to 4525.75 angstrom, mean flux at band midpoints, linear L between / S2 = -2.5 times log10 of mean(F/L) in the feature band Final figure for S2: 0.00 mag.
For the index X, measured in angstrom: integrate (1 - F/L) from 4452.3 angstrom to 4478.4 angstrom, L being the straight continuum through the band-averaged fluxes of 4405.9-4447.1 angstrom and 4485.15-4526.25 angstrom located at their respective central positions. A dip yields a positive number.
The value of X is 0.9 angstrom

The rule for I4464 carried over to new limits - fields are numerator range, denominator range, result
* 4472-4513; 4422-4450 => 1.13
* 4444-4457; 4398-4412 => 1.13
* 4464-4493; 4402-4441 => 1.12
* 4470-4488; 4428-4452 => 1.08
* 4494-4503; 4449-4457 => 1.12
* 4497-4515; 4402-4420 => 1.26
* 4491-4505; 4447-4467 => 1.12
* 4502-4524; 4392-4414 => 1.27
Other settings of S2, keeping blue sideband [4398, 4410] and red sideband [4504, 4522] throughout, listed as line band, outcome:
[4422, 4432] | -0.017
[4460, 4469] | 0.065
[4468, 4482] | 0.000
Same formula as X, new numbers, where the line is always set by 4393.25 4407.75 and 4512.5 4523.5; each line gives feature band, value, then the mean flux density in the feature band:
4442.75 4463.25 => 0.04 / 17.2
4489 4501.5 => -0.26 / 18.7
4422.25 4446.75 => -0.07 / 16.9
